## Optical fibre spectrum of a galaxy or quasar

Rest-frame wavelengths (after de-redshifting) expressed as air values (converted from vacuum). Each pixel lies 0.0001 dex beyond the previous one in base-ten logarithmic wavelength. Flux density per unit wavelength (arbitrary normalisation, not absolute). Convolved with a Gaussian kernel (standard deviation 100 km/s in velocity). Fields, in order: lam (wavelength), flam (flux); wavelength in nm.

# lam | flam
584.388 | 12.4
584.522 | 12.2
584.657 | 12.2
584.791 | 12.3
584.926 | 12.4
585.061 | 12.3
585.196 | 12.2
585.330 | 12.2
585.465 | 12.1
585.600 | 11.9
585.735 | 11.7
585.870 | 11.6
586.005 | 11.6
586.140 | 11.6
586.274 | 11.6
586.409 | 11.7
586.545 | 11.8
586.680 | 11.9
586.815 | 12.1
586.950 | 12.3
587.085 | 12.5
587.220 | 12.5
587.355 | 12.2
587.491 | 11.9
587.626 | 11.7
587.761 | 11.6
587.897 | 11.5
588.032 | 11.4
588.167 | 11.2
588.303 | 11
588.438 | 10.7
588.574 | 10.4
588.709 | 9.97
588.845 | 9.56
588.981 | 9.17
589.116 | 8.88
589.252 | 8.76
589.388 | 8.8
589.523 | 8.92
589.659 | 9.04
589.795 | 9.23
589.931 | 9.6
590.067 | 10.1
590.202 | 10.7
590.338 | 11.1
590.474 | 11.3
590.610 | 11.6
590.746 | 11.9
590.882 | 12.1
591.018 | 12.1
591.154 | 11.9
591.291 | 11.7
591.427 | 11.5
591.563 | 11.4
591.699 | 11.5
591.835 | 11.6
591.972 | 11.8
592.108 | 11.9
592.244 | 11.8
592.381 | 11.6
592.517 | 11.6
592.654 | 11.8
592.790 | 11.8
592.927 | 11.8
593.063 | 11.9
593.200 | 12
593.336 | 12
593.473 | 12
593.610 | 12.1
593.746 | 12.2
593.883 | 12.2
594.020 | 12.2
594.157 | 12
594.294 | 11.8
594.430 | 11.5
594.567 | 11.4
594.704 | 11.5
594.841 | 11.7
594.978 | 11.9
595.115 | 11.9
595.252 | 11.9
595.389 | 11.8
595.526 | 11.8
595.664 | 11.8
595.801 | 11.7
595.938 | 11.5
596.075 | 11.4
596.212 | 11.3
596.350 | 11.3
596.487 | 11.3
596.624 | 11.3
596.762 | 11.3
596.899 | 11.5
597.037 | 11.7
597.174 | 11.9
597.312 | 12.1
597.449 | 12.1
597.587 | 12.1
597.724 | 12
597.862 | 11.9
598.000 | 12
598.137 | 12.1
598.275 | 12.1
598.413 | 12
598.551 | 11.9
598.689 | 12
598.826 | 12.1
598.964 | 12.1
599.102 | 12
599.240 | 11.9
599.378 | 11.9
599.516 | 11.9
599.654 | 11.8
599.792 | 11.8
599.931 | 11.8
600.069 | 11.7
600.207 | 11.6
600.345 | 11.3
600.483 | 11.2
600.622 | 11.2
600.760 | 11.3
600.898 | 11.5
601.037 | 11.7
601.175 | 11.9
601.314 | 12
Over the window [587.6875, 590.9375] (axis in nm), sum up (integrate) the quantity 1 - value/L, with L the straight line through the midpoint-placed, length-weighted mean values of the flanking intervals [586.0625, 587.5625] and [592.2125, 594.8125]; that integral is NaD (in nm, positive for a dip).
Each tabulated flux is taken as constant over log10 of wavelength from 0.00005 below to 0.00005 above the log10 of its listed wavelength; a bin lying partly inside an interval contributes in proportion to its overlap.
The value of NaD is 0.43 nm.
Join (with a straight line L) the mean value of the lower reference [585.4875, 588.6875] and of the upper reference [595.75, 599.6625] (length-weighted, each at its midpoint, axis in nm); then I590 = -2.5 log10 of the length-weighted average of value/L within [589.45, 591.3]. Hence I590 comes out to 0.090 mag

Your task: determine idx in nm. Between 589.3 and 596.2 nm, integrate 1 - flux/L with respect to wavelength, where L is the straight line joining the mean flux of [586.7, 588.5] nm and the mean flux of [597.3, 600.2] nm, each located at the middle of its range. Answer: 0.24 nm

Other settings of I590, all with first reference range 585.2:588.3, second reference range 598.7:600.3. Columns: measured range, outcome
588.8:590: 0.29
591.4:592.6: 0.02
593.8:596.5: 0.01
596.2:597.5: 0.03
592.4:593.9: -0.01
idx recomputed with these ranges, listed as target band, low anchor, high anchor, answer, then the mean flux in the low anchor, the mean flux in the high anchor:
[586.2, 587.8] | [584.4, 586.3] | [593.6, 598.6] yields 0.00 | 12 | 11.8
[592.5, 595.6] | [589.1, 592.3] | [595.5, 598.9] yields -0.15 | 10.8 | 11.8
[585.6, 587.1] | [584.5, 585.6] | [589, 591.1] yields -0.02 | 12.2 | 10.3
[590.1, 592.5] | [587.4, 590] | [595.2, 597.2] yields -0.21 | 10.2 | 11.6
